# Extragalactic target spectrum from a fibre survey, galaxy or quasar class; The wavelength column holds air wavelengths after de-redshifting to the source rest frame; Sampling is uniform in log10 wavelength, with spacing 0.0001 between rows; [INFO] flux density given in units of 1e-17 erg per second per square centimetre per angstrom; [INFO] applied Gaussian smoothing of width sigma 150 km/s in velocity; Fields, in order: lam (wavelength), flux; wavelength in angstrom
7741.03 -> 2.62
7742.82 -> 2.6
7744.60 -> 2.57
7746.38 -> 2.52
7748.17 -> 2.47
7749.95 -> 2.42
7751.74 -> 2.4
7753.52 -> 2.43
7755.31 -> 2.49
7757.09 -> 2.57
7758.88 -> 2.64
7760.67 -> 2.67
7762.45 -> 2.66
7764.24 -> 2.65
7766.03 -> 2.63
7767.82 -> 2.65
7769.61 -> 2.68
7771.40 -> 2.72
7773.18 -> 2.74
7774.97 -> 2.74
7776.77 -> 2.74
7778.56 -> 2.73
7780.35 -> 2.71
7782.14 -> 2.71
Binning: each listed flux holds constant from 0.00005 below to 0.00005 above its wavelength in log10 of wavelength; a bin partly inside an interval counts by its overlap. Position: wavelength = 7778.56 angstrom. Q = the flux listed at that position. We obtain 2.73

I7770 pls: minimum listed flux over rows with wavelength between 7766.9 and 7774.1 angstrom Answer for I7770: 2.65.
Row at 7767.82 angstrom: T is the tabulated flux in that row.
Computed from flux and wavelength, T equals 2.65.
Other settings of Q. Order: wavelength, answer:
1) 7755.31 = 2.49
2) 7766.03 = 2.63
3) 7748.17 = 2.47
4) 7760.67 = 2.67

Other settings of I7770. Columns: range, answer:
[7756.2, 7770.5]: 2.57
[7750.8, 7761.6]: 2.4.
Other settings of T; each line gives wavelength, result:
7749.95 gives 2.42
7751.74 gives 2.4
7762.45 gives 2.66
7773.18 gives 2.74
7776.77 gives 2.74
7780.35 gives 2.71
